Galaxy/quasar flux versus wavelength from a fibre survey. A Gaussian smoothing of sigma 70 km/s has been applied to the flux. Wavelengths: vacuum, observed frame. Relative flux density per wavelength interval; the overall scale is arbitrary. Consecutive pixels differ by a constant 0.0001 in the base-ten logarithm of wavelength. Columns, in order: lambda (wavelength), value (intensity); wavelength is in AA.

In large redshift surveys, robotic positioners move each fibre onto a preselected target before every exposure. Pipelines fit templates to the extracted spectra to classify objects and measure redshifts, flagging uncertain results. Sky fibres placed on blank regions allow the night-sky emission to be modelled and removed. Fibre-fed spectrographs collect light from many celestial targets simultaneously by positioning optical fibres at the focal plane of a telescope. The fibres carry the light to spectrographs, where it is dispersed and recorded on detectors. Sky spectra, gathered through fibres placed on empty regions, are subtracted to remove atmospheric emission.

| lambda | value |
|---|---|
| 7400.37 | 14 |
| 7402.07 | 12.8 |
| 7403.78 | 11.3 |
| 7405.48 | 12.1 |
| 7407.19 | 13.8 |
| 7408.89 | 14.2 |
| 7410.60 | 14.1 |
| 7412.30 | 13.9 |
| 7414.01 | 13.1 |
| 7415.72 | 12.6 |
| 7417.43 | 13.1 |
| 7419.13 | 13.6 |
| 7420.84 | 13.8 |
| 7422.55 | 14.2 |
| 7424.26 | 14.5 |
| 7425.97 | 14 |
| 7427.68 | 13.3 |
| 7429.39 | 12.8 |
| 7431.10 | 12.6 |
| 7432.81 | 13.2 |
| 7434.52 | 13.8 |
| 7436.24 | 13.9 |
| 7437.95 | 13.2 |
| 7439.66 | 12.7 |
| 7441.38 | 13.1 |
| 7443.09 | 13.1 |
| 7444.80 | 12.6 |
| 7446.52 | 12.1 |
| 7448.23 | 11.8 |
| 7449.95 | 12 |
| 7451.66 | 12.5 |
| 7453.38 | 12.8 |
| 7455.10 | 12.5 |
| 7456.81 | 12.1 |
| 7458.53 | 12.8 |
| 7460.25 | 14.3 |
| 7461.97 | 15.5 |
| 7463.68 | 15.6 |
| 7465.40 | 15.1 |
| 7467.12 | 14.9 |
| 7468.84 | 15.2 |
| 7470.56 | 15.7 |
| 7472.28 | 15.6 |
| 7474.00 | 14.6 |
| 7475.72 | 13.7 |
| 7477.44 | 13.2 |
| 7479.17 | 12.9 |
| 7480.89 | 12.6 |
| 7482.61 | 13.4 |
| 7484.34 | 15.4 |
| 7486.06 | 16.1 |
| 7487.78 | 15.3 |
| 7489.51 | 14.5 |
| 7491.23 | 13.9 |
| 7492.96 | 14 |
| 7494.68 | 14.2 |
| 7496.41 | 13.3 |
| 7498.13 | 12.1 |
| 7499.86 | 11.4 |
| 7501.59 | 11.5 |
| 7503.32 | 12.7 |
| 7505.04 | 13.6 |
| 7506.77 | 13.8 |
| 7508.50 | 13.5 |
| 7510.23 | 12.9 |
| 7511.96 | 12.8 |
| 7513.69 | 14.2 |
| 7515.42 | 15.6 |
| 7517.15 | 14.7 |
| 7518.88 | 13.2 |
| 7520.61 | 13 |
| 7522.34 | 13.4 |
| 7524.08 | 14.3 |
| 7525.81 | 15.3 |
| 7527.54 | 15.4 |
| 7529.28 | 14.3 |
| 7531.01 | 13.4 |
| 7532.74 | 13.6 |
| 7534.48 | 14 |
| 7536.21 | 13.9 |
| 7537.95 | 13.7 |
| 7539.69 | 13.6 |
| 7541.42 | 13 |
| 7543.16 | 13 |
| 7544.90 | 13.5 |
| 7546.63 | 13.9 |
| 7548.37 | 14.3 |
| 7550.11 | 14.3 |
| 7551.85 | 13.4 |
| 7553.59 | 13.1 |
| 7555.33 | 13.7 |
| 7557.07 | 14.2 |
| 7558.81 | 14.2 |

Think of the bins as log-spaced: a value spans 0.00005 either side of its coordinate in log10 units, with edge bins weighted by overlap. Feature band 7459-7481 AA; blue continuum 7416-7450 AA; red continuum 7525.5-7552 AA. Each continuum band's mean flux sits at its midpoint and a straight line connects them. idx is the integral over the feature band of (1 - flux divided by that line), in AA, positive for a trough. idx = -1.85 AA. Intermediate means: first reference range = 13.2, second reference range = 13.9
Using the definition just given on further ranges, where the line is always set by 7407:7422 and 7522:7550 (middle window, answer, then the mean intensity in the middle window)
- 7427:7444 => 0.6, 13.2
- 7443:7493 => -0.5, 13.9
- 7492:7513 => 1.3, 13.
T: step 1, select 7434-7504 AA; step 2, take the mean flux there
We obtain 13.6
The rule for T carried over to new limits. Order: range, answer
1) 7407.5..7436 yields 13.6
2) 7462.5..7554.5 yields 13.9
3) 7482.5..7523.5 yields 13.7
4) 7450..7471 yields 14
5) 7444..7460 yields 12.4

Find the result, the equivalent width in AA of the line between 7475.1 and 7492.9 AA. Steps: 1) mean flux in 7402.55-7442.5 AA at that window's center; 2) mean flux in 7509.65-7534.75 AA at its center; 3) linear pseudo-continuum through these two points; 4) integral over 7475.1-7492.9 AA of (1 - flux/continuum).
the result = -0.44 AA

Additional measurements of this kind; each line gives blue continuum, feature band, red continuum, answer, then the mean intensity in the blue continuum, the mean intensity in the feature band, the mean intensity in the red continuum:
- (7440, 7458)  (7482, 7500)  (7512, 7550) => -1.16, 12.5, 14.1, 13.9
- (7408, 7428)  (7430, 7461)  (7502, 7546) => 2.01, 13.7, 12.8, 13.8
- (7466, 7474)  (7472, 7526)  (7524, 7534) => 3.98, 15.3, 13.7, 14.4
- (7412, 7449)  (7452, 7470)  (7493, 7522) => -1.10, 13.2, 14.1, 13.3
